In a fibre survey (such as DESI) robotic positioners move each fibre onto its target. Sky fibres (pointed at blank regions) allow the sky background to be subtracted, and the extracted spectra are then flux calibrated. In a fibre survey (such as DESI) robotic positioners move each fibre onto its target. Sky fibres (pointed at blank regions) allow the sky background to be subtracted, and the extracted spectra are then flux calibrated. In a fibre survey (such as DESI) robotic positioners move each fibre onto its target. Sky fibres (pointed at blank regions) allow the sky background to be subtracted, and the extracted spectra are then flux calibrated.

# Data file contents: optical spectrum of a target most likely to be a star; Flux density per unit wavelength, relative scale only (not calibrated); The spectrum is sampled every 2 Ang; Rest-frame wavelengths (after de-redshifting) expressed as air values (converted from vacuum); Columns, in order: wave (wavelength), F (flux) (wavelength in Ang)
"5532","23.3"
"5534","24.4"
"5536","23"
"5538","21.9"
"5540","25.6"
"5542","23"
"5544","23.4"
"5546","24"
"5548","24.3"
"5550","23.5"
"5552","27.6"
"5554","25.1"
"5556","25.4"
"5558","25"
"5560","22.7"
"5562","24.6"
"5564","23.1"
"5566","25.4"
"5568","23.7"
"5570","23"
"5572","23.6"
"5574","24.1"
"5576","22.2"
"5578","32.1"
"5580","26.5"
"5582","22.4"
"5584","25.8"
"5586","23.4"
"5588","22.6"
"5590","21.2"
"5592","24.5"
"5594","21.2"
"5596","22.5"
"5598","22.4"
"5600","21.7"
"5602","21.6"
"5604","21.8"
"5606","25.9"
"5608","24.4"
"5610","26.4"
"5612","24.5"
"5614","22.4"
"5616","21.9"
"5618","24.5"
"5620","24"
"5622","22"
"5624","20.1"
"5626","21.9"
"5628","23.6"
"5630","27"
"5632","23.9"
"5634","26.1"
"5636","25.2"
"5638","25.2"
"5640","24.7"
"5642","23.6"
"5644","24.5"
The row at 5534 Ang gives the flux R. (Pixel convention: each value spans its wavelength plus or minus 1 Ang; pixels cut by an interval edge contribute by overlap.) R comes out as 24.4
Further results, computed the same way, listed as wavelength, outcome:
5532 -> 23.3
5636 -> 25.2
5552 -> 27.6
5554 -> 25.1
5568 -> 23.7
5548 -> 24.3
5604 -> 21.8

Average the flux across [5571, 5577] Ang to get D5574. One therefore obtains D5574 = 23.3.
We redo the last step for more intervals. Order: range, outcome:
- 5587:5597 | 22.4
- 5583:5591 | 23.2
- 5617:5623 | 23.5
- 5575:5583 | 25.8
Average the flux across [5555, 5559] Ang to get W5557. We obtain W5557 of 25.2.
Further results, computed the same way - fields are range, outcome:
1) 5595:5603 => 22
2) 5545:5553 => 24.9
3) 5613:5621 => 23.2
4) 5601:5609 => 23.4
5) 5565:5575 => 24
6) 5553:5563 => 24.6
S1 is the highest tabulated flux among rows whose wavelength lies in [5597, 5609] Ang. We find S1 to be 25.9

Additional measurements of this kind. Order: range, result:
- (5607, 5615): 26.4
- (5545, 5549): 24.3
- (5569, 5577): 24.1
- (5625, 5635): 27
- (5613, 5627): 24.5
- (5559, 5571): 25.4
